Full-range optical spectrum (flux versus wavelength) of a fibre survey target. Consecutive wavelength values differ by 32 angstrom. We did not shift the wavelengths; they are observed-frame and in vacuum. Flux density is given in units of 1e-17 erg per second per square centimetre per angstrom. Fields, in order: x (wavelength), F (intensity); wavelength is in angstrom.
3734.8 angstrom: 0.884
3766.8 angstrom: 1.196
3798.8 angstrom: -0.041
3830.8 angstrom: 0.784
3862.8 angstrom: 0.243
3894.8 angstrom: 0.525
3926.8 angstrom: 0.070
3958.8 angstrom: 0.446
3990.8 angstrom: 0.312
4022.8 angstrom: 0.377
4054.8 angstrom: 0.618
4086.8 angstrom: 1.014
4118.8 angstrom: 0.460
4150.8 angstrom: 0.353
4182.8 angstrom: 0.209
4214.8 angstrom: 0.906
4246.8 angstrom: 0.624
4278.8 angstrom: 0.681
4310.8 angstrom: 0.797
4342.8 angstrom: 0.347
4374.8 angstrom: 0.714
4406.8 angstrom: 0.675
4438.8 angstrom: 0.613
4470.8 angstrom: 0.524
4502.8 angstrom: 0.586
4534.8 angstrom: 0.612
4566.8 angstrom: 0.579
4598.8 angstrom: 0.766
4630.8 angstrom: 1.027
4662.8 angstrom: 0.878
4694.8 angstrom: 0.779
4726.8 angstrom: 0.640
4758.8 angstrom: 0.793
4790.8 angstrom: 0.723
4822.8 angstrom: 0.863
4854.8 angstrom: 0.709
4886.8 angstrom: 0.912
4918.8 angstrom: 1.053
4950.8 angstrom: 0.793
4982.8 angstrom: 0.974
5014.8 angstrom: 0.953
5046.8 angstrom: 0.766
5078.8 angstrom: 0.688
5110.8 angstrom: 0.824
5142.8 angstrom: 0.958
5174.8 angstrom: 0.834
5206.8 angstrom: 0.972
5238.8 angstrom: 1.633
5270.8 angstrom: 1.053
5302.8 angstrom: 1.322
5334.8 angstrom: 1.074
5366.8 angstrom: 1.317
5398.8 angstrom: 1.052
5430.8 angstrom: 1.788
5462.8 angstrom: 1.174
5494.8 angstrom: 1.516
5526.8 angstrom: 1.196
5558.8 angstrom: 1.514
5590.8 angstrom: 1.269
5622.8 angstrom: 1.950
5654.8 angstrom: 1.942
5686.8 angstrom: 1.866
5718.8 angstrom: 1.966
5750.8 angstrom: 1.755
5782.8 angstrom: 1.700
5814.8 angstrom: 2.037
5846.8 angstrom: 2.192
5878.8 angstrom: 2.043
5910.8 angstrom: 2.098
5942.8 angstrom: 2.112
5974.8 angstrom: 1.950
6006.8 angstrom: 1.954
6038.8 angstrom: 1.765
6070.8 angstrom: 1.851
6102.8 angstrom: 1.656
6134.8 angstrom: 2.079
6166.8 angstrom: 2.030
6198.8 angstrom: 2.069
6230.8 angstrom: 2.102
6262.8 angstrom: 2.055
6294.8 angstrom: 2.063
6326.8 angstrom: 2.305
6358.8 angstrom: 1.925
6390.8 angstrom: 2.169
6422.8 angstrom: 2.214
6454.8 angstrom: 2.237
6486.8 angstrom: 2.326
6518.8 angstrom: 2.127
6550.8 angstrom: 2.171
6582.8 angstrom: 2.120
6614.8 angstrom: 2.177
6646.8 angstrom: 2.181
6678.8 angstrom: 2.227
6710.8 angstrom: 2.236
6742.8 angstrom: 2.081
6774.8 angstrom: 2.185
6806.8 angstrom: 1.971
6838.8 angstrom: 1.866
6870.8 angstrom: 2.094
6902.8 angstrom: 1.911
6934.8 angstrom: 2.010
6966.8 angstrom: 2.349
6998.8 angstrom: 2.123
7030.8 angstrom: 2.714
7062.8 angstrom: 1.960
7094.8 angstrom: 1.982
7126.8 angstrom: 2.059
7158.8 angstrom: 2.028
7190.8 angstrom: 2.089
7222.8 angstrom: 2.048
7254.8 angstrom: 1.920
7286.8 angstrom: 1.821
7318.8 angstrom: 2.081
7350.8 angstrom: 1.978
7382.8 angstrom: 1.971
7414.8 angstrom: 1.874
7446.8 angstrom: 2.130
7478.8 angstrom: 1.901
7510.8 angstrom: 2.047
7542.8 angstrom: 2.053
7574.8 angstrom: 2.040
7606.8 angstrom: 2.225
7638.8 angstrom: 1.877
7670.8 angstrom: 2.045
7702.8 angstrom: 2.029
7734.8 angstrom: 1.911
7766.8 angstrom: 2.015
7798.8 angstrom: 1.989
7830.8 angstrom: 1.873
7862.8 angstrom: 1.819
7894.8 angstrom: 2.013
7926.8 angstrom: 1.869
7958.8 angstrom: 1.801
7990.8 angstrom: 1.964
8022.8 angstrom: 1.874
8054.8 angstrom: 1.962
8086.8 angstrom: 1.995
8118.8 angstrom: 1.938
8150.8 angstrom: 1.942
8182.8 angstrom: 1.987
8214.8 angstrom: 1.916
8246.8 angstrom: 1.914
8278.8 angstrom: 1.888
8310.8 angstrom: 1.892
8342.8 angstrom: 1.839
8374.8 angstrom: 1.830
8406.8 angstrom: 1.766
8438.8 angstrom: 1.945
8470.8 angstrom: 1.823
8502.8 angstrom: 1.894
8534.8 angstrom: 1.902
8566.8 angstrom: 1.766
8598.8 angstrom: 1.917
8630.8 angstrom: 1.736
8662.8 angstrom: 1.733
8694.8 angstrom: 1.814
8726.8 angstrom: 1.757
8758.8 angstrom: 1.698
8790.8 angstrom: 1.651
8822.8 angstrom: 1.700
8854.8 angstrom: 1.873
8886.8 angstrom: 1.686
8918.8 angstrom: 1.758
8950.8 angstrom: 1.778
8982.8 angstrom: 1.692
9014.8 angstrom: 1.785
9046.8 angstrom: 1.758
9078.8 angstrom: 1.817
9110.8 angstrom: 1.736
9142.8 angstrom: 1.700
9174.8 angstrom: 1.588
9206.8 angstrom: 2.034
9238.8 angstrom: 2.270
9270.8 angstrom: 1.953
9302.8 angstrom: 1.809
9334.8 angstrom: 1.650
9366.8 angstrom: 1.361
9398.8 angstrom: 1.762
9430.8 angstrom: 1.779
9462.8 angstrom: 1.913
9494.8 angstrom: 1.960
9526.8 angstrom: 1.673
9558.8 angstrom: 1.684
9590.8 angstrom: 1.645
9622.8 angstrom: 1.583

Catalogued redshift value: 0.41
